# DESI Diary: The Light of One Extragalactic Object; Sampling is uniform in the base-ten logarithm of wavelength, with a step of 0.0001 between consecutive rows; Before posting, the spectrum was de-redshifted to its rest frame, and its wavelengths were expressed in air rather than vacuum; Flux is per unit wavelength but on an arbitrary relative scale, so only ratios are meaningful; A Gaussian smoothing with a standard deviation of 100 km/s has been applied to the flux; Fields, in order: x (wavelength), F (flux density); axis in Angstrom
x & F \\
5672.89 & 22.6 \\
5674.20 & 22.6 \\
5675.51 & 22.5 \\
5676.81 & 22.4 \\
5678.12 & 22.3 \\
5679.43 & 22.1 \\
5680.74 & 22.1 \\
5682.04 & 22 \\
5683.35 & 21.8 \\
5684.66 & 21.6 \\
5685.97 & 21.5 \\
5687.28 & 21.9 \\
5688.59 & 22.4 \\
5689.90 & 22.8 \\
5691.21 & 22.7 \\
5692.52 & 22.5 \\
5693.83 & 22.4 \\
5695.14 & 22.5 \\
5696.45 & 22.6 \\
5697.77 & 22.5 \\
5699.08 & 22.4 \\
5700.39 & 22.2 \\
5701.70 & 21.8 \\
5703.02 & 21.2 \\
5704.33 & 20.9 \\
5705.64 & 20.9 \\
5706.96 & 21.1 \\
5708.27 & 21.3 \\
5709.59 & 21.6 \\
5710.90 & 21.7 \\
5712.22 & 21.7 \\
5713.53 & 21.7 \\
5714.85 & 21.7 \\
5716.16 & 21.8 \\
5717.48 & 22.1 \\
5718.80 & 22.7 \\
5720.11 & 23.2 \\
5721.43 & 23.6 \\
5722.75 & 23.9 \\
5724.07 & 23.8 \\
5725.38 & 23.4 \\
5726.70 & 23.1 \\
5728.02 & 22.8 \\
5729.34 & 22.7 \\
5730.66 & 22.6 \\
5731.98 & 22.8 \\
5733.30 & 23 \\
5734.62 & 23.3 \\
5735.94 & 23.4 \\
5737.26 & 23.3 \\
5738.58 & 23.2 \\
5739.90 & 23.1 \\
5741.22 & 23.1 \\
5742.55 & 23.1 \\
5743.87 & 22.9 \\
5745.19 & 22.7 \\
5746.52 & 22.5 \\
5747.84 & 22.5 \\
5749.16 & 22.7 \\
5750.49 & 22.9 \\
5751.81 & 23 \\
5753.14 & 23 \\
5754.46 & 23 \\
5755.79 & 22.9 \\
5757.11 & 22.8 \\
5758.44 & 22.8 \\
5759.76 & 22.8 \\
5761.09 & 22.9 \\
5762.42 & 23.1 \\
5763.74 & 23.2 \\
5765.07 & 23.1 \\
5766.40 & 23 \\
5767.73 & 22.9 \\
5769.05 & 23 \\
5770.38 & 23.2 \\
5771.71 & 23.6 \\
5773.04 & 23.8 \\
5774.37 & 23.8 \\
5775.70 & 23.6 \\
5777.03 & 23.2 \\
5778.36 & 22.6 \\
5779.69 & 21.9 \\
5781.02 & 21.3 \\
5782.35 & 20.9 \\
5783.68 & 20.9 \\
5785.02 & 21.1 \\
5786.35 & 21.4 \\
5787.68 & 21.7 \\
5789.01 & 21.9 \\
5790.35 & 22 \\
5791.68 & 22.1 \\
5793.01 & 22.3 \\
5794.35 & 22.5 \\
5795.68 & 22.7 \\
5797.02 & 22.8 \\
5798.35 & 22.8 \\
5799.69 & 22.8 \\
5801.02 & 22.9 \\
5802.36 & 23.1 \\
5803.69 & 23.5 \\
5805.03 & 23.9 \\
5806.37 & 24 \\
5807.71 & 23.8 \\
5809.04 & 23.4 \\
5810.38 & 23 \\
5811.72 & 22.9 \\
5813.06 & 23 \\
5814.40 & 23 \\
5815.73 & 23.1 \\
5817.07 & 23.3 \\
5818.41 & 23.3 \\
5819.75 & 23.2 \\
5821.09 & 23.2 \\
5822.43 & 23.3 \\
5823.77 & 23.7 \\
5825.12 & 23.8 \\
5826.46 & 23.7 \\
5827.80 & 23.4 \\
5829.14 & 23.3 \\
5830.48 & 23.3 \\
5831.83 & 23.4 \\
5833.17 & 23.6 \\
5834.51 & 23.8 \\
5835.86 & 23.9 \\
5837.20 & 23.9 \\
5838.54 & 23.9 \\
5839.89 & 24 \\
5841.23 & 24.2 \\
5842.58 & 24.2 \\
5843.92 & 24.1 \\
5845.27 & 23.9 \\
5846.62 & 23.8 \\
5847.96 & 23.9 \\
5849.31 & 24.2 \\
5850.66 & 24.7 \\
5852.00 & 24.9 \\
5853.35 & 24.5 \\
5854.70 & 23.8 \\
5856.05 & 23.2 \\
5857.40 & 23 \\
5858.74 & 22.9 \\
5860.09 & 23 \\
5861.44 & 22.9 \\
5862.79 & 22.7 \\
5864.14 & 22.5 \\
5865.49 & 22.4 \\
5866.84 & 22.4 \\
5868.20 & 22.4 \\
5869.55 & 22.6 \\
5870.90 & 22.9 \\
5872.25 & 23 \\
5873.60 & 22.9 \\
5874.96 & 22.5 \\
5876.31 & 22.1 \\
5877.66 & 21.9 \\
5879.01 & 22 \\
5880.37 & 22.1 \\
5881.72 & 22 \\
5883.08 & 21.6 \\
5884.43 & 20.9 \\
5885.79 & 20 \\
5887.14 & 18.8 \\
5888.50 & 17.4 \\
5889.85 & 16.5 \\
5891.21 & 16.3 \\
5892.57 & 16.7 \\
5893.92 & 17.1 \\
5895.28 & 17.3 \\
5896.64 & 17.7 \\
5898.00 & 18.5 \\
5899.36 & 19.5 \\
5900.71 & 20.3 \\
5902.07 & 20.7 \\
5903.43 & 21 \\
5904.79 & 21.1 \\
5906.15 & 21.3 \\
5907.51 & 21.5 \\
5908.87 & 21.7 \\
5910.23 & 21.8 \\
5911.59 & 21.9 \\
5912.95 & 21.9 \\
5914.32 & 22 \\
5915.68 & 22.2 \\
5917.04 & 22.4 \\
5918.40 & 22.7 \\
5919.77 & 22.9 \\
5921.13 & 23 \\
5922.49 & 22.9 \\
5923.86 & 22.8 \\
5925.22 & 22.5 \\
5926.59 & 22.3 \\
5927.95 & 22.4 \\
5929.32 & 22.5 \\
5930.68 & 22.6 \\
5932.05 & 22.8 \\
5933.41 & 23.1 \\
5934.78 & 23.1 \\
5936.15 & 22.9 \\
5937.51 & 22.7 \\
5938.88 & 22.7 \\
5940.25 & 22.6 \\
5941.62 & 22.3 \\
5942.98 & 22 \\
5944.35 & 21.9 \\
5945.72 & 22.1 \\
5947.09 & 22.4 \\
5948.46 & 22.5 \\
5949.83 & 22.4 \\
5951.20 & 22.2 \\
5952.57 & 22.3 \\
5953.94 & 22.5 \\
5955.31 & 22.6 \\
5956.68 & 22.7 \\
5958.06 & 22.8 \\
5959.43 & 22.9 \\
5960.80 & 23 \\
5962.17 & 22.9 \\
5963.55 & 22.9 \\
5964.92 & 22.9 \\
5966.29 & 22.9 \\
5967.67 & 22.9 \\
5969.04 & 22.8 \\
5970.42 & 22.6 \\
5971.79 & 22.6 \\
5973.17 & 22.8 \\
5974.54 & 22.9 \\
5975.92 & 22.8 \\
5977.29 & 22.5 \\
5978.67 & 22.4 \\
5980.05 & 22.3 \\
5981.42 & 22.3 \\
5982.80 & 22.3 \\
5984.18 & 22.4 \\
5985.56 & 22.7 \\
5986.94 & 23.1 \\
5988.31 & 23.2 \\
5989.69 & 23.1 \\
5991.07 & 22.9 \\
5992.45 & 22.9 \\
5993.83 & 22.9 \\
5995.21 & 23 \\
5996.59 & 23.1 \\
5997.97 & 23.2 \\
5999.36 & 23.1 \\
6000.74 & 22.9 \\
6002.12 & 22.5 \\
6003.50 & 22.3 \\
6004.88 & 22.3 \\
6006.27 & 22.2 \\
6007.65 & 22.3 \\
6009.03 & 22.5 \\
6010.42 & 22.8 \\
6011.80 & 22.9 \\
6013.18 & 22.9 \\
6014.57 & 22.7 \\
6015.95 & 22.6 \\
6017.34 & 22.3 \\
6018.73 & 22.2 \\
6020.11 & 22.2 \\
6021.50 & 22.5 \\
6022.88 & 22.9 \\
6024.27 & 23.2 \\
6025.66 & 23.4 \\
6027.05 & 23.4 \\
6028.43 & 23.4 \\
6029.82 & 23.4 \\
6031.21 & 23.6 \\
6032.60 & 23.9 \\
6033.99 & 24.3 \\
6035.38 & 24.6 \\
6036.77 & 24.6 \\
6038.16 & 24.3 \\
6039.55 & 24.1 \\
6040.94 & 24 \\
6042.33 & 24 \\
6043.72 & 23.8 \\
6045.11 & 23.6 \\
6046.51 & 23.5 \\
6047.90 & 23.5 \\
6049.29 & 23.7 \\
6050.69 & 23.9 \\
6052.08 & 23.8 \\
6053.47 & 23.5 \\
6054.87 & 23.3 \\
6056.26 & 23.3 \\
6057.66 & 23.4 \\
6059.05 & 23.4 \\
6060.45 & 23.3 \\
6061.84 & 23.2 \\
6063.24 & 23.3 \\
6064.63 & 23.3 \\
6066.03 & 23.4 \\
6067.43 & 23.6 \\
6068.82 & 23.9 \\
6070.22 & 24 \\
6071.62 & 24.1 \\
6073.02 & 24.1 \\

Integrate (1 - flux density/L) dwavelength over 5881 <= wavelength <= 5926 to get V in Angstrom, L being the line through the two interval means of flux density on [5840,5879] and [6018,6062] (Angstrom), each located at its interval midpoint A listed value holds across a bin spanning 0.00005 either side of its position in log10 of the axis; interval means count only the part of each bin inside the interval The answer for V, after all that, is 5.4 Angstrom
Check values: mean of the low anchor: 23.3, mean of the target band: 20.5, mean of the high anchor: 23.5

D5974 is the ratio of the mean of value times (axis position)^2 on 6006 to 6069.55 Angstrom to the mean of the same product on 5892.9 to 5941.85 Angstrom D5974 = 1.1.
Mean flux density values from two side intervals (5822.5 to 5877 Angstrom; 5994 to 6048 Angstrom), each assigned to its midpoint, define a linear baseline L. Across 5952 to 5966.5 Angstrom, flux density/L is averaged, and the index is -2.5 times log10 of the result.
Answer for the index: 0.024 mag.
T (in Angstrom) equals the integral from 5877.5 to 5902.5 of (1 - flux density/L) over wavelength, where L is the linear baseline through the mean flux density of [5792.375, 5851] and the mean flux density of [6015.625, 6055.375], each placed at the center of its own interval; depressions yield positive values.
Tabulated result 4.5 Angstrom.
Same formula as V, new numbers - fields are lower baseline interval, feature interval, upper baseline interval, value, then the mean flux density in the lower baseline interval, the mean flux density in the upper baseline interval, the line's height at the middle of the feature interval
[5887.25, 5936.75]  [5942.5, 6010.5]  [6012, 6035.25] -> -1.4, 21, 23.1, 22.2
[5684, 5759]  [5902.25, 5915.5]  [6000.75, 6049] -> 0.8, 22.5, 23.2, 22.9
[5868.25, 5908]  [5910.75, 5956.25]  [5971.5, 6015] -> -2.4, 20.3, 22.7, 21.3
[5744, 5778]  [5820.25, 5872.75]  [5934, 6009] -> -1.4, 23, 22.7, 22.9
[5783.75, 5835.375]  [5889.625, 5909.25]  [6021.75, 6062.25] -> 3.4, 23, 23.7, 23.2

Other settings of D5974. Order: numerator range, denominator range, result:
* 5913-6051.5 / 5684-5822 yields 1.09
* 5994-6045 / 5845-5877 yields 1.05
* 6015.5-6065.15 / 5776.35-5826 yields 1.12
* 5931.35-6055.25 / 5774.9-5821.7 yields 1.08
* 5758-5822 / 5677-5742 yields 1.05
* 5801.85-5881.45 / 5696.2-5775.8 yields 1.07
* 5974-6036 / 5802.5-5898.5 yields 1.07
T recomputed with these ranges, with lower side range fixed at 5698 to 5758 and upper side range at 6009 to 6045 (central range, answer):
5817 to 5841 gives -0.8 Angstrom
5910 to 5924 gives 0.4 Angstrom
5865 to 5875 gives 0.1 Angstrom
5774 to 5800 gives 0.6 Angstrom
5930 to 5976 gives 1.0 Angstrom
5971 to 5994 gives 0.5 Angstrom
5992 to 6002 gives 0.1 Angstrom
